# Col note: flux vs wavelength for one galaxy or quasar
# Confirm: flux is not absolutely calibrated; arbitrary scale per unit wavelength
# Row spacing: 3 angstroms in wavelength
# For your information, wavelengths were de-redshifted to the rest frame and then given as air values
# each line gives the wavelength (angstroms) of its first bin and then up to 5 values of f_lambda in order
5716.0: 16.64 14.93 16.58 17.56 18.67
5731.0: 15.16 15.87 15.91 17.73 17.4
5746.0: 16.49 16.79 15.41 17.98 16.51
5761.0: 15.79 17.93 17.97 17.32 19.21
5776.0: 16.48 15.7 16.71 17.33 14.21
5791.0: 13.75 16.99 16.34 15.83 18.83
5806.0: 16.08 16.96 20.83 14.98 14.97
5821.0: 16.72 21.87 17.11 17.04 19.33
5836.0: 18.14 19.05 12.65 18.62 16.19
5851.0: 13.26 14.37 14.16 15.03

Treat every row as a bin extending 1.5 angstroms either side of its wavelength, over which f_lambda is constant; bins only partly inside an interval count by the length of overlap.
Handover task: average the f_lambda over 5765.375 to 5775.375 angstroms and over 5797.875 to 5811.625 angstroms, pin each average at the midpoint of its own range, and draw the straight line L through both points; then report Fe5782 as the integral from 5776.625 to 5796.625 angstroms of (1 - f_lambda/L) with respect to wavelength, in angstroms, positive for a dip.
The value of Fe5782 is 2.04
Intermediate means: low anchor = 18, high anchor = 17.2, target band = 15.8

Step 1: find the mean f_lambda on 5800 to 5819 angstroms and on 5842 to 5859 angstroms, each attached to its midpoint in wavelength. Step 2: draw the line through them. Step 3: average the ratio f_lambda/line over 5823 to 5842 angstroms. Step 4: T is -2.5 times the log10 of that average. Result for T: -0.14 mag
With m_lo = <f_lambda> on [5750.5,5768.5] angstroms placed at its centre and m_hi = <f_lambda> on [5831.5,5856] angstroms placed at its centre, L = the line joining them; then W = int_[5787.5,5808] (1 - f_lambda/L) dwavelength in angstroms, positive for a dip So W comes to 0.71 angstroms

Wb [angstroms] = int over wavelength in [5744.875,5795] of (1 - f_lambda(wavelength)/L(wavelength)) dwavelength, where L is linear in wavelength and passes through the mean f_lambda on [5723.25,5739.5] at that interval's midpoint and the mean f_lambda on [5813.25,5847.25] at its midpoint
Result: 0.9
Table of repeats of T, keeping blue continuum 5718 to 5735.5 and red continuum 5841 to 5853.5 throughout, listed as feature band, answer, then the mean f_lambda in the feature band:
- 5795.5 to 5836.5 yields -0.13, 17.5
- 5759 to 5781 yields -0.07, 17.2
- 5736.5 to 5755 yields -0.03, 16.8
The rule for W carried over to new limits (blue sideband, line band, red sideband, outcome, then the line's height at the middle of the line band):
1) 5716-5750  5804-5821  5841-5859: -1.46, 15.5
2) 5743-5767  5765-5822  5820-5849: 1.80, 17.3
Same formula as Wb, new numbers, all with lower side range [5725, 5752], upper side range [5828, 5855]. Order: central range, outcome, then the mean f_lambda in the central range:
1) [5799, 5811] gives -0.4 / 17.1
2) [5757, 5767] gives -0.2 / 16.9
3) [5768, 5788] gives -0.3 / 16.9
